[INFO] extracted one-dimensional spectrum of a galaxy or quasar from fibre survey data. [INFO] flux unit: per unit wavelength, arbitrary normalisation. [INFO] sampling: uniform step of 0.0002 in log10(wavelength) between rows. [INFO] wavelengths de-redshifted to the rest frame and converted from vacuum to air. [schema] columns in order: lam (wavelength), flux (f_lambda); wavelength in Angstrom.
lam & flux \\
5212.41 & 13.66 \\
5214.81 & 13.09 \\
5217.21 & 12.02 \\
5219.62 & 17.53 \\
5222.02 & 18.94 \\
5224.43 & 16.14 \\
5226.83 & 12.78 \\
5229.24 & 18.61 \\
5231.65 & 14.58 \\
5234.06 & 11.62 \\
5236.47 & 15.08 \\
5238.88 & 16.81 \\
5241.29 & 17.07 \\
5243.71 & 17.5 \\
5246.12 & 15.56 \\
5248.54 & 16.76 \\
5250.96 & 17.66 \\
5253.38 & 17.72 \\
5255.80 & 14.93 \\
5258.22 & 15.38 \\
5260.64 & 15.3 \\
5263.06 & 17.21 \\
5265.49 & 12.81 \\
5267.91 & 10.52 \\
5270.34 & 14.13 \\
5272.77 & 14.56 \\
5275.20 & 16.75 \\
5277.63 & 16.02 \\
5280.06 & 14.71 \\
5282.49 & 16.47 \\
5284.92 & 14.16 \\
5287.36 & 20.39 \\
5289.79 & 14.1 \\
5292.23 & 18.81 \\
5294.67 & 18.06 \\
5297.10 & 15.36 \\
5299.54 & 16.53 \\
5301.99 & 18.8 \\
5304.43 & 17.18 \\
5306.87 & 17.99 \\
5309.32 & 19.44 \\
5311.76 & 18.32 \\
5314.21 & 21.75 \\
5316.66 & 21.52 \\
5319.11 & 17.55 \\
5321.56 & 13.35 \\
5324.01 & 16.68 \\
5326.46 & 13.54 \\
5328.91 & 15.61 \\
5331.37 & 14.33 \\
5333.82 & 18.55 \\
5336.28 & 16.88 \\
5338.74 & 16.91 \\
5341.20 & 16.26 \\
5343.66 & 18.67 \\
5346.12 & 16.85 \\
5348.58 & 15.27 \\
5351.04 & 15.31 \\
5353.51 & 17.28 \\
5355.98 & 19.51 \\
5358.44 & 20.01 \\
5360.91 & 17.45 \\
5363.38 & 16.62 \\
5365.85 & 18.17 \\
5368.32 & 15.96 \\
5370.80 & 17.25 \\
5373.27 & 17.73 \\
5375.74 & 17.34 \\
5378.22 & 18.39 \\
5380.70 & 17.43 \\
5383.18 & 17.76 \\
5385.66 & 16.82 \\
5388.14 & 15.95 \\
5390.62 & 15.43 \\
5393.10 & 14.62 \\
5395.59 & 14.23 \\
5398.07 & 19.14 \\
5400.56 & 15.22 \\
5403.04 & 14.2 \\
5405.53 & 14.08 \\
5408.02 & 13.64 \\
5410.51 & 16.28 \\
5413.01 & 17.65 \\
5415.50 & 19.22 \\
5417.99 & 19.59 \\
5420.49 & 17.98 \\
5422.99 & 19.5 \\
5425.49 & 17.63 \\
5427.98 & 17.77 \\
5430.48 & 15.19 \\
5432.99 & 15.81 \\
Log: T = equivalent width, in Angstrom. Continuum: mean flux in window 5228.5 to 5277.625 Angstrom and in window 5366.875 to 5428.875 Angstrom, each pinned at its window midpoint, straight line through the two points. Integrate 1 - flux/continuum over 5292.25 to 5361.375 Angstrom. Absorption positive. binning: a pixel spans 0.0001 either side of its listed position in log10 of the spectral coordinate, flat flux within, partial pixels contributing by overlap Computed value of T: -5.0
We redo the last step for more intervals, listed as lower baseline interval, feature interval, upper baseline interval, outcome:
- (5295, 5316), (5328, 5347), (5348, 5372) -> 1.0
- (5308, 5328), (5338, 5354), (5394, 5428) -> 0.8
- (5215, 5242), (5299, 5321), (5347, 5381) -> -2.7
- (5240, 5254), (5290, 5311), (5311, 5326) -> 0.1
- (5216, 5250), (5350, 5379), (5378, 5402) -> -2.3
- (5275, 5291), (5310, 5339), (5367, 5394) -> -1.3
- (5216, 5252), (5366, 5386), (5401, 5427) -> -0.8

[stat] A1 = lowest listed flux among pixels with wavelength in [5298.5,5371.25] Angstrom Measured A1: 13.35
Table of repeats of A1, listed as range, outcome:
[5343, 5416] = 13.64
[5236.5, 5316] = 10.52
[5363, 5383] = 15.96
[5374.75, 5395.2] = 14.62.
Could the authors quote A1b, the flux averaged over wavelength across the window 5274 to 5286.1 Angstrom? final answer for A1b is 15.6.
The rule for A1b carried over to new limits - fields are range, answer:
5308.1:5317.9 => 20.3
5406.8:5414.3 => 15.9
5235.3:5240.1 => 16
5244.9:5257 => 16.5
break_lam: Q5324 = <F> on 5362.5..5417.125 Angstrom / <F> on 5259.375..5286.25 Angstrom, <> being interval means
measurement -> 1.1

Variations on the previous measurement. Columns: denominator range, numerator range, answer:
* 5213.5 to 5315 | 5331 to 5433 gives 1.05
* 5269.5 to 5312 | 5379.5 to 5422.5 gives 0.98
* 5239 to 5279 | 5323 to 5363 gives 1.08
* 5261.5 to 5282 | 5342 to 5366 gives 1.19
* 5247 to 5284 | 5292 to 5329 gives 1.14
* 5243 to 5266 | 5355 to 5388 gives 1.09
